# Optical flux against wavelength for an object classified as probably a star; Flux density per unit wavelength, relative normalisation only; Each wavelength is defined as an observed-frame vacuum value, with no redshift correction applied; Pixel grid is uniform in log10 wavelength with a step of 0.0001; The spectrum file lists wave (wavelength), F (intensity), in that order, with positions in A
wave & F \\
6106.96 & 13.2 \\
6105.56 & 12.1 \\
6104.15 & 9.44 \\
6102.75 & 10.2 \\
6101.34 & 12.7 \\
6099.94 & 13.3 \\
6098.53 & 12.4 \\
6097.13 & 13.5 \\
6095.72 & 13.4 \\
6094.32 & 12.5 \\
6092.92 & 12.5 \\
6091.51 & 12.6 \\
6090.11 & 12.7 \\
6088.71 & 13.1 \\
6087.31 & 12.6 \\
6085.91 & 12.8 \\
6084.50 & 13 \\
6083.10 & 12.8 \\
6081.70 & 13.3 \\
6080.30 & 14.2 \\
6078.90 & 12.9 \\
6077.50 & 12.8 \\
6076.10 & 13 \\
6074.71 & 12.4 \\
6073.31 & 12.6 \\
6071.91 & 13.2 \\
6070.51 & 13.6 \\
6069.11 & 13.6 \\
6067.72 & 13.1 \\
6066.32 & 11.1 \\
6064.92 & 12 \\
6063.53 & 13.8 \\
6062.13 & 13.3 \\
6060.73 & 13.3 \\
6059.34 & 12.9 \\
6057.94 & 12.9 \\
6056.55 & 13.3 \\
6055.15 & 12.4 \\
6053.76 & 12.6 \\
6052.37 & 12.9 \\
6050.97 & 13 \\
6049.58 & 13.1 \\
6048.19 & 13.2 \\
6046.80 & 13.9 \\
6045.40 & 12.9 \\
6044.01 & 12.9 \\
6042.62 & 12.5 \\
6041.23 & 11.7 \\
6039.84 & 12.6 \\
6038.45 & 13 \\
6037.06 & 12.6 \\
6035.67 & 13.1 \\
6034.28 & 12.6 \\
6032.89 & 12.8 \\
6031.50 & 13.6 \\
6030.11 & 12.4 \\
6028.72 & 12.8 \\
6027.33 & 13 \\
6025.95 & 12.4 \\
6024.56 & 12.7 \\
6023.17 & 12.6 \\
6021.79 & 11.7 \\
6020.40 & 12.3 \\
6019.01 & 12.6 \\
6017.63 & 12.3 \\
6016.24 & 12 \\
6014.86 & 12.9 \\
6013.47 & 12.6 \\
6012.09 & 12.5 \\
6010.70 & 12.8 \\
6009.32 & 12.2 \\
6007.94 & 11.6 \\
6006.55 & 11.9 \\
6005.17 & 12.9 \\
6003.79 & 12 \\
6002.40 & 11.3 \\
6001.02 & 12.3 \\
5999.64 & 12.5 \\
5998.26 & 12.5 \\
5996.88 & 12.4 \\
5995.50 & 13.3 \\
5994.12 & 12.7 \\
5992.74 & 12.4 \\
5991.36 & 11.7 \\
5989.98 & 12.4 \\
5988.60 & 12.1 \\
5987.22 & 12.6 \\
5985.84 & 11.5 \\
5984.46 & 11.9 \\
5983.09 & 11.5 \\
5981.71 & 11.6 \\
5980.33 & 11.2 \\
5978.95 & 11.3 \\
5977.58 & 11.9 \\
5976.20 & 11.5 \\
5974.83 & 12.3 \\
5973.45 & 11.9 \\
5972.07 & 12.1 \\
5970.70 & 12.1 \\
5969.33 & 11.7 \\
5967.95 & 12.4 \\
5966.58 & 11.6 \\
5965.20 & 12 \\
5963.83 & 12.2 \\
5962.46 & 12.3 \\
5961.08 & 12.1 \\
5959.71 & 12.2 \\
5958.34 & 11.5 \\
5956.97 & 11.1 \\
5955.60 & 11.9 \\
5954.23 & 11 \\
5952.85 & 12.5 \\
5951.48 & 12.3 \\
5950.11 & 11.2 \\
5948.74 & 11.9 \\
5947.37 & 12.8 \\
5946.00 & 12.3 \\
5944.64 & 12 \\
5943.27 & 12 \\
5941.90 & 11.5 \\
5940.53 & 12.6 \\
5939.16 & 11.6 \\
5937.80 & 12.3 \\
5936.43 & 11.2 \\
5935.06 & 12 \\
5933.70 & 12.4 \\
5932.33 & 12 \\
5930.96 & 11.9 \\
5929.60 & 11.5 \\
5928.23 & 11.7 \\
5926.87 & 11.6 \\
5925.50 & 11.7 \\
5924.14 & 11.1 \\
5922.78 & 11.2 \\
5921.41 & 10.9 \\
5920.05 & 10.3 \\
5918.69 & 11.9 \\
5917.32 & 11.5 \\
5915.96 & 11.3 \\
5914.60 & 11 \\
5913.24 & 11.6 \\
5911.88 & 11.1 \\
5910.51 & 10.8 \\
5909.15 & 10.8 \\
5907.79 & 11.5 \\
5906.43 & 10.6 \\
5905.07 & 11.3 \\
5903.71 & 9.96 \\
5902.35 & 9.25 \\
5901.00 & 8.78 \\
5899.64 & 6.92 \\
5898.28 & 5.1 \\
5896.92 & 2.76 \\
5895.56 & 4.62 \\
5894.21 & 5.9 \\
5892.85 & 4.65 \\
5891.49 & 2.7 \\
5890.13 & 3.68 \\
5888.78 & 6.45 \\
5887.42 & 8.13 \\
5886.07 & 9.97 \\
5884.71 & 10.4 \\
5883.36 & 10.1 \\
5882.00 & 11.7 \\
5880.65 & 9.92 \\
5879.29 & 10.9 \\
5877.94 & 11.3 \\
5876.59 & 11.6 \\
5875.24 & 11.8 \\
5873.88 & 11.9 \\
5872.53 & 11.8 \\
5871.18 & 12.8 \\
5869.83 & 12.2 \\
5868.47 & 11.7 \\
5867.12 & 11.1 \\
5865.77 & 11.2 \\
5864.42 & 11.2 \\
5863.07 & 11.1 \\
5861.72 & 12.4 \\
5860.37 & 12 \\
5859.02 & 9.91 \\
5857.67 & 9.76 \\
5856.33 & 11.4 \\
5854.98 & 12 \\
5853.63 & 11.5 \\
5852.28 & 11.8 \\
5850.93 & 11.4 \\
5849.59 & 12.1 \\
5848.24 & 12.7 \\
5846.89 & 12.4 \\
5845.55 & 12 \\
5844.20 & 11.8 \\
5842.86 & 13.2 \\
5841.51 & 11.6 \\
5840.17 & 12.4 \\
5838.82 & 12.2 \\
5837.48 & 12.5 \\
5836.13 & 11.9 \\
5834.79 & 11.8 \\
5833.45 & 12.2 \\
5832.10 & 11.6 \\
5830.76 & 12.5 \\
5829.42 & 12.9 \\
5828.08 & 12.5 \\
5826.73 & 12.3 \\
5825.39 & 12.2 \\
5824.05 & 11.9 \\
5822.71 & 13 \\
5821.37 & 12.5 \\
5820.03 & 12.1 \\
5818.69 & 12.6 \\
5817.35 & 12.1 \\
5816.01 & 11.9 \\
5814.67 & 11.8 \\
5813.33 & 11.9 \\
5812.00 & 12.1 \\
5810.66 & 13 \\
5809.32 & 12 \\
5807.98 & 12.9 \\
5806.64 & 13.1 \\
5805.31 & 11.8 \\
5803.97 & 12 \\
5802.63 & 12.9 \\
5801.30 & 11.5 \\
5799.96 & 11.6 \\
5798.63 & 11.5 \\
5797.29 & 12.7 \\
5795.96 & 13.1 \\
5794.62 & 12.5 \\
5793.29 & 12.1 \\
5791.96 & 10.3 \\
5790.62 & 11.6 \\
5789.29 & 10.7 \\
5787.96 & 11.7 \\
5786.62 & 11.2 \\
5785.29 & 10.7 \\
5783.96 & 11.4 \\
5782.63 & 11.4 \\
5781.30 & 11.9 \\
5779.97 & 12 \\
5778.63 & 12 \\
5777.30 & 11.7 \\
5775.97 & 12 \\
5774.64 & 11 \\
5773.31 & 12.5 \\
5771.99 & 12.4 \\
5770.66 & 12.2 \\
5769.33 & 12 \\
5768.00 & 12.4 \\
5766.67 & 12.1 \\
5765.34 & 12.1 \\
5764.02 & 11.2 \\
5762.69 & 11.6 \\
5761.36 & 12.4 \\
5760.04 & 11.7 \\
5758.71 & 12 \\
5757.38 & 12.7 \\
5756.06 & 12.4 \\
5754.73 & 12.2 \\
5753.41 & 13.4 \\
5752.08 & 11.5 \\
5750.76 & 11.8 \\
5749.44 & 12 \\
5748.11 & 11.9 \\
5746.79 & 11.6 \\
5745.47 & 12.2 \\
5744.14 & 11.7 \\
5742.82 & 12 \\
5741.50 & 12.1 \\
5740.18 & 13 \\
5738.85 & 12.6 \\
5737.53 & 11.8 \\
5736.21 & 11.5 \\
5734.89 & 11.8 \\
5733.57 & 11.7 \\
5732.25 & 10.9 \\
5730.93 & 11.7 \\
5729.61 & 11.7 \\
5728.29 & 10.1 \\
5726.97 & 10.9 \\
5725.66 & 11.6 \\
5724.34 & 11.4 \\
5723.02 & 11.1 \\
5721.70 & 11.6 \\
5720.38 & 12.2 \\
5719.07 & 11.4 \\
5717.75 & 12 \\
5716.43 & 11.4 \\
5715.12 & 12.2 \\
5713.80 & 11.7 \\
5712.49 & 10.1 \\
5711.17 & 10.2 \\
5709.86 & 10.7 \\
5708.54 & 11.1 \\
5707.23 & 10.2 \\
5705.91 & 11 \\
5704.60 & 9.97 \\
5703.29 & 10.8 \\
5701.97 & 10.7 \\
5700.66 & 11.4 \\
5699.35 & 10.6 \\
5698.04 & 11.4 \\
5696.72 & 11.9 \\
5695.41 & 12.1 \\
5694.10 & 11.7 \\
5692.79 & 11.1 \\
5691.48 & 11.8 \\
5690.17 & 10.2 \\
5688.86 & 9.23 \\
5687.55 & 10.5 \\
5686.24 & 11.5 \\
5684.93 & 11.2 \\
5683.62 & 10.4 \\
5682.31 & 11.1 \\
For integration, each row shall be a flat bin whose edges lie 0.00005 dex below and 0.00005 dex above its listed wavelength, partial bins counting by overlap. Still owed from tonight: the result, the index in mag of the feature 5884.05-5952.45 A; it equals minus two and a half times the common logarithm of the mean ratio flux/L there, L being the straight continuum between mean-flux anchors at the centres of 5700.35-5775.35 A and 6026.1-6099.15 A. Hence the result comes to 0.22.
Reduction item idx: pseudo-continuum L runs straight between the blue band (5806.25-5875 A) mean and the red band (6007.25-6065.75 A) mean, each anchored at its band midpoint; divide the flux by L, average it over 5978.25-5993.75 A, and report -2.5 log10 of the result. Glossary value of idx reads 0.06 mag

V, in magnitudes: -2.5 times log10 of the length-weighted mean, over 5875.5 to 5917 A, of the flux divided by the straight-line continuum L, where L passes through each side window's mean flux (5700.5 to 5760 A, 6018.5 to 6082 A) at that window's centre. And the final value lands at 0.35 mag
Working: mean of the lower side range 11.6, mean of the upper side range 12.9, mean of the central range 8.88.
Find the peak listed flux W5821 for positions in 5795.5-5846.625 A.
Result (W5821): 13.2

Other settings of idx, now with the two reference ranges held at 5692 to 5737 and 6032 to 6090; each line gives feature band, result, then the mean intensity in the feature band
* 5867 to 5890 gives 0.13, 10.6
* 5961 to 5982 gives 0.05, 11.9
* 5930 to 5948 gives 0.03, 12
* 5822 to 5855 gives -0.03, 12.2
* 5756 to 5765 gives -0.05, 12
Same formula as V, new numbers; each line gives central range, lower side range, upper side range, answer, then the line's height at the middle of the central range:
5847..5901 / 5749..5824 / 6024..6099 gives 0.25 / 12.3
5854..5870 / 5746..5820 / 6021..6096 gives 0.09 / 12.2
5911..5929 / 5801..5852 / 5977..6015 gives 0.08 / 12.2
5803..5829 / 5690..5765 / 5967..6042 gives -0.05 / 11.8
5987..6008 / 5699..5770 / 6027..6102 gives 0.03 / 12.6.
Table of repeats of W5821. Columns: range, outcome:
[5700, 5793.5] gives 13.4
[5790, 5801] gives 13.1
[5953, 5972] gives 12.4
